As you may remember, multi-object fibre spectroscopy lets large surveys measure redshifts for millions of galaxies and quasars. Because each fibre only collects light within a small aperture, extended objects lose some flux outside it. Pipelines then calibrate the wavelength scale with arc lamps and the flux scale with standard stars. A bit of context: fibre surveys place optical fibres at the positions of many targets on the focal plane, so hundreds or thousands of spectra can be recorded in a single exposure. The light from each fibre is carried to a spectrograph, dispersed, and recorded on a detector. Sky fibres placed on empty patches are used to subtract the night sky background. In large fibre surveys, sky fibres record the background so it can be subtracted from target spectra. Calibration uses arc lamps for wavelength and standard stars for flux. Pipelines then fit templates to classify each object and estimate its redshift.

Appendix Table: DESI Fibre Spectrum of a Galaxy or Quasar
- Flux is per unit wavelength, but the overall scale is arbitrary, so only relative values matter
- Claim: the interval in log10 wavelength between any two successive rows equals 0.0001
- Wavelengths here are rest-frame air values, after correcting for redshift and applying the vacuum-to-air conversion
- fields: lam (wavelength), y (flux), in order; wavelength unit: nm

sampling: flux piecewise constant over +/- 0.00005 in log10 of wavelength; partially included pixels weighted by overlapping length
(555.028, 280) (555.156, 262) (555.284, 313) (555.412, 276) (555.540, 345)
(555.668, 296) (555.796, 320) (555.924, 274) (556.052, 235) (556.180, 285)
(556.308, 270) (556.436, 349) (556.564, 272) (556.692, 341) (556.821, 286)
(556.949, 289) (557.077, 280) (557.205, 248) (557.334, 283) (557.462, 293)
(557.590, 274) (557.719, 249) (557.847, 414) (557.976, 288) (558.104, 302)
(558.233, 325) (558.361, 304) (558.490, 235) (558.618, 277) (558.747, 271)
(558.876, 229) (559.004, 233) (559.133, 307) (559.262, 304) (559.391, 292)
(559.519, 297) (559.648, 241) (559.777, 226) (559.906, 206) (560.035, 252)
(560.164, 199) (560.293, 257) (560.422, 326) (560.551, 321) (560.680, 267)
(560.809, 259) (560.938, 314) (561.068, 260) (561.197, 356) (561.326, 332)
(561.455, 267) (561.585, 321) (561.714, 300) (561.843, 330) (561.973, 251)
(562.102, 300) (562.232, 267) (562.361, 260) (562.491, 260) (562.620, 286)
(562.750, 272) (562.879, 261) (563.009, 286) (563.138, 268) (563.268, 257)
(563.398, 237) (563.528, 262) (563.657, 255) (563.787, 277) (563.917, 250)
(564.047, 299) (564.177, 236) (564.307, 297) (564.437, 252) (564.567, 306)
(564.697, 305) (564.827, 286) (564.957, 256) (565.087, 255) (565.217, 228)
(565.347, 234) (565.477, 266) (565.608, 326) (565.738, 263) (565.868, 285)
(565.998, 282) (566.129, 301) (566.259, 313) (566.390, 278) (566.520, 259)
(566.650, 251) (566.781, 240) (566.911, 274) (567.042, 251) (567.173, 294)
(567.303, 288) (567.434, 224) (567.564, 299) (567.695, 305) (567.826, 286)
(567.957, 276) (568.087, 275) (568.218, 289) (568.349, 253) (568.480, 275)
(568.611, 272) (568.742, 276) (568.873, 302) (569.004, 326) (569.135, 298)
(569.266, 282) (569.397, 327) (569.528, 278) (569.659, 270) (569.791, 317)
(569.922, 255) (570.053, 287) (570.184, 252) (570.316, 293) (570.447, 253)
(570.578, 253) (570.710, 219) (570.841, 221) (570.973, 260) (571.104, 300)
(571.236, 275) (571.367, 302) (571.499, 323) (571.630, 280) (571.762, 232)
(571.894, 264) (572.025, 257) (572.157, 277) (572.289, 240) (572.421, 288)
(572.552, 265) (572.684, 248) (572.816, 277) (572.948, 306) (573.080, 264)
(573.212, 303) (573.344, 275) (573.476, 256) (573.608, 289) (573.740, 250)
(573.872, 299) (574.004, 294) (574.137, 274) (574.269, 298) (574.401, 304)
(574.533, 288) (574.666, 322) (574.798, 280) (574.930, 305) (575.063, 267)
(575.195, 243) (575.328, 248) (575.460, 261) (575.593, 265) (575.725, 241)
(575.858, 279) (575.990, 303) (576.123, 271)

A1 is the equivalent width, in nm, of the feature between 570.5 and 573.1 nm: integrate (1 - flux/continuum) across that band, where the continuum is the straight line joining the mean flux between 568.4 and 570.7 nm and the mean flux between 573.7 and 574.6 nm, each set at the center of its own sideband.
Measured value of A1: 0.155 nm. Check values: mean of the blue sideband 281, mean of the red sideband 288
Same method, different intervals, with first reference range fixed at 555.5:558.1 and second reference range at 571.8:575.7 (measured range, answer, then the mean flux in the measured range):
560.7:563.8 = 0.08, 281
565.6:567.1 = 0.05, 275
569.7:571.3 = 0.08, 265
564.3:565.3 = 0.05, 271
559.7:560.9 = 0.13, 258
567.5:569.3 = -0.03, 287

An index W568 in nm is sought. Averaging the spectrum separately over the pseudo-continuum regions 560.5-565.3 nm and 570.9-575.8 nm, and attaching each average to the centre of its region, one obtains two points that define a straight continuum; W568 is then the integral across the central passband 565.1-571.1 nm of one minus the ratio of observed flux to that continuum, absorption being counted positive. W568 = 0.05 nm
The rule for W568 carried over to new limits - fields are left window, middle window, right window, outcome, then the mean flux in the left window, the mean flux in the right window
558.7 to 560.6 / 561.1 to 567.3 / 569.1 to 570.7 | -0.15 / 264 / 278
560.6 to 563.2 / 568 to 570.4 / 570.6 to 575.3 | -0.05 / 286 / 275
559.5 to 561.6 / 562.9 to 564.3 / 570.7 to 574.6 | 0.06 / 275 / 275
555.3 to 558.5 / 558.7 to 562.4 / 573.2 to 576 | 0.17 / 295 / 278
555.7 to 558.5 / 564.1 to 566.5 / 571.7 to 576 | 0.07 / 293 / 274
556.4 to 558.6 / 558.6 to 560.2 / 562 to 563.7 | 0.16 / 295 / 267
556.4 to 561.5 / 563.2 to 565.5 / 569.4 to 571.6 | 0.12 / 283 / 274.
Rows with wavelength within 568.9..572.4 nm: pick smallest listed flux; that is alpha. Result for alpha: 219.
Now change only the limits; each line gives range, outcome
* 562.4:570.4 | 224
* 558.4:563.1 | 199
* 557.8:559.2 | 229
